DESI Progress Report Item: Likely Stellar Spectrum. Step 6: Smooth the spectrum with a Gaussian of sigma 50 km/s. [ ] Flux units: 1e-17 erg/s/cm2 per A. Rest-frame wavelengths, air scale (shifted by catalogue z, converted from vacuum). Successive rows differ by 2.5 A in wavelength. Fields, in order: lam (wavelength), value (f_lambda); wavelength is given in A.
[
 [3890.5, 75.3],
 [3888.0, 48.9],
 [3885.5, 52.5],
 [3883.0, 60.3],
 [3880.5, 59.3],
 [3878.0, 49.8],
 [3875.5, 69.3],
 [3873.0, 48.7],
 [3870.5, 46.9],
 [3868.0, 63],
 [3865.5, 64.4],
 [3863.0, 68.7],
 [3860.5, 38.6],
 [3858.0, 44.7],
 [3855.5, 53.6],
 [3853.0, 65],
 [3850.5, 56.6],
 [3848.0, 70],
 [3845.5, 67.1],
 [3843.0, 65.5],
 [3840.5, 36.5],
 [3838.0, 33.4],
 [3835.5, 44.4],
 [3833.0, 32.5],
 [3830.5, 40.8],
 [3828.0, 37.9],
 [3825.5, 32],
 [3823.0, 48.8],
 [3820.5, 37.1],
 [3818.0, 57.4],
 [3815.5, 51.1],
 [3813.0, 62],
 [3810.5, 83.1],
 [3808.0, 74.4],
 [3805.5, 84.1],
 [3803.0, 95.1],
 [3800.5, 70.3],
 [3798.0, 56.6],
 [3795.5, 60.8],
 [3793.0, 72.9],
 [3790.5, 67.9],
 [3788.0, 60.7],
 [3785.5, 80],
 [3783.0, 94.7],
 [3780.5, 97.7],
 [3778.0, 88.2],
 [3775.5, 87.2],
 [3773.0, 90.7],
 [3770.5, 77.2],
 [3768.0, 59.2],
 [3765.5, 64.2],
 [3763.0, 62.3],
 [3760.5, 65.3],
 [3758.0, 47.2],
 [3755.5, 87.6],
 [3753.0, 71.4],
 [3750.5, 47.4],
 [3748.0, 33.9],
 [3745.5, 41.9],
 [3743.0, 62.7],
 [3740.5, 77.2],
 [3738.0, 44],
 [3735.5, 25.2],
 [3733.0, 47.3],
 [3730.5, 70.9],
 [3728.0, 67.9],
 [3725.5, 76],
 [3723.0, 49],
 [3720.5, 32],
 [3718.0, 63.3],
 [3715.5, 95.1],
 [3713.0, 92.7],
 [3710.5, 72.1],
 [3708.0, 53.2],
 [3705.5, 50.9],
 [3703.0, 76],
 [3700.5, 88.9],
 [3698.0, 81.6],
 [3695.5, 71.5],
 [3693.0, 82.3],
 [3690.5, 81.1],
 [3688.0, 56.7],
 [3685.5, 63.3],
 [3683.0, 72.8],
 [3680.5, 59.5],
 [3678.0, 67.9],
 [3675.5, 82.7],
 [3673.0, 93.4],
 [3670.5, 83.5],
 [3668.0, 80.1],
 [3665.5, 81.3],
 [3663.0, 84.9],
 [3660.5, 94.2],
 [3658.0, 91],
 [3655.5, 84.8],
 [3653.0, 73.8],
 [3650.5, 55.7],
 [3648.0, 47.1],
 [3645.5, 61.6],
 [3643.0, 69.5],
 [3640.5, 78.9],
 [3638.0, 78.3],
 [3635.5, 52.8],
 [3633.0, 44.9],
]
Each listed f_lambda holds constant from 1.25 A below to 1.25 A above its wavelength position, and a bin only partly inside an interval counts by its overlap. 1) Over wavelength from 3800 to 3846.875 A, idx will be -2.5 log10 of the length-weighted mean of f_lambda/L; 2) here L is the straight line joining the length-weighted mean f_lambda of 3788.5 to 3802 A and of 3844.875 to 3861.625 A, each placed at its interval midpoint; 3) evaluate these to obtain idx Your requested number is 0.12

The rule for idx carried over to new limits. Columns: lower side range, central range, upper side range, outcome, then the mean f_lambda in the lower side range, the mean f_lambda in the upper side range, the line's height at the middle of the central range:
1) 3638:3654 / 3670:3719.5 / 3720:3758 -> -0.22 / 65.4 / 55.8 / 60.4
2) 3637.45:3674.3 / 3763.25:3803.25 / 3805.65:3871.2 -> -0.24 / 77.2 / 53.5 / 60.6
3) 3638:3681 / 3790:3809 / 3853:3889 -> -0.17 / 76.2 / 55.3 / 62.4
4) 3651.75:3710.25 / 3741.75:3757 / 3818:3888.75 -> 0.16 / 76.2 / 51.4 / 66.4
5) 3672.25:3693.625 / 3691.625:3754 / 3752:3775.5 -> 0.14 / 72.6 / 70.4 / 71.5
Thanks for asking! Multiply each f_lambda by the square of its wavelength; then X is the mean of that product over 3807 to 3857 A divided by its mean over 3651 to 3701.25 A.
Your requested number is 0.7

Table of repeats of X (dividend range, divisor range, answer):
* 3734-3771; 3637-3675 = 0.78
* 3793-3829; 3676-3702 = 0.90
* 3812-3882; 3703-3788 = 0.82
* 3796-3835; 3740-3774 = 0.94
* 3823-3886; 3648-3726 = 0.77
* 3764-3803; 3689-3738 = 1.18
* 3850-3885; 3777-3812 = 0.76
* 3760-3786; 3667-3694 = 1.11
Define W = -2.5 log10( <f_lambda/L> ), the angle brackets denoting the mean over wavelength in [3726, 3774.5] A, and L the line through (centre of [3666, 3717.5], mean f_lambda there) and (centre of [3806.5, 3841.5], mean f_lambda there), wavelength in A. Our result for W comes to 0.04 mag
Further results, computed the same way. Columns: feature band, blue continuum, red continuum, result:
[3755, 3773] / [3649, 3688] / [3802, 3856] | -0.04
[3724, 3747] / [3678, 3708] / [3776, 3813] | 0.28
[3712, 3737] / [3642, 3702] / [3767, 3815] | 0.23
